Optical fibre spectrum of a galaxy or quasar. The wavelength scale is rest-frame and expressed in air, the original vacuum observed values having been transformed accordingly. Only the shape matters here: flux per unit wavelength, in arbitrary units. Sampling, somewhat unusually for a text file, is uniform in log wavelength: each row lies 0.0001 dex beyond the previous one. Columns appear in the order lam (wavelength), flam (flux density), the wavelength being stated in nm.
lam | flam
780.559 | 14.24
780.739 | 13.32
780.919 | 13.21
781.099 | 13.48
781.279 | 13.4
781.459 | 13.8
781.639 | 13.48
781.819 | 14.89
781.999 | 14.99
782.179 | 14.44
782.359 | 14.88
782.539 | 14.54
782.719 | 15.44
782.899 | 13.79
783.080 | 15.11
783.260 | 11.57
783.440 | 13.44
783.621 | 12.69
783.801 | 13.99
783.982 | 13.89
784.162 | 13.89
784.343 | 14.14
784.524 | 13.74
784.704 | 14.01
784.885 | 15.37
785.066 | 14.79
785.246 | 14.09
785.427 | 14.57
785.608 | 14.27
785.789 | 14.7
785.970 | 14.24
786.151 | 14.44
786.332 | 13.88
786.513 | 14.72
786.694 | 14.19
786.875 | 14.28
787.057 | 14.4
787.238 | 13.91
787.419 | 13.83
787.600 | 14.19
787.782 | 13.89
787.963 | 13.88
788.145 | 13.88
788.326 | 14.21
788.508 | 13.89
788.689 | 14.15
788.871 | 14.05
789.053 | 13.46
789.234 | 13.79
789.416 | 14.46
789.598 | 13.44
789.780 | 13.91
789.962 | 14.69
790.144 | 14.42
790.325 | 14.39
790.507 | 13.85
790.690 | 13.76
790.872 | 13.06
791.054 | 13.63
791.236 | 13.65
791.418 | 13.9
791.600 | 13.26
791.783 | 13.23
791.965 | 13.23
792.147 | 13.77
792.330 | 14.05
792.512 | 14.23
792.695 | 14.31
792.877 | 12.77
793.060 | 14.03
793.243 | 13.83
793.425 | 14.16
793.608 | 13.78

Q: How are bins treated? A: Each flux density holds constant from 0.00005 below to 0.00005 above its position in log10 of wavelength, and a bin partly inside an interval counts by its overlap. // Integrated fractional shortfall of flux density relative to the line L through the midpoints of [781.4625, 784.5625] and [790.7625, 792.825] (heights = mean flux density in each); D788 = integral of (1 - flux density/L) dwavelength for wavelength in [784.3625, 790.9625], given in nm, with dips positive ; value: -0.14 nm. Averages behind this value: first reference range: 14.1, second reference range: 13.7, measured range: 14.1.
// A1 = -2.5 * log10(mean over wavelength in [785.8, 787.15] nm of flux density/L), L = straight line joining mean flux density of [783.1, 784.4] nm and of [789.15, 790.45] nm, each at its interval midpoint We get -0.043 mag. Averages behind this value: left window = 13.4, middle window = 14.3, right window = 14.2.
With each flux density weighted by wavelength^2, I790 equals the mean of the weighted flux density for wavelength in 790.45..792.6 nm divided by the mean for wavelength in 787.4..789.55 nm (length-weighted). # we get 1.0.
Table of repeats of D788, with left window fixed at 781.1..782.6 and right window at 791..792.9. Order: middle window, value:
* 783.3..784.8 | 0.05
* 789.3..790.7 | -0.03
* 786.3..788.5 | -0.03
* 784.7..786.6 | -0.06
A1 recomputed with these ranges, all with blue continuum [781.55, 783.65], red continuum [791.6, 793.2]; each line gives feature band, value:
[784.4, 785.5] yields -0.03 mag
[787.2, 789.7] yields -0.01 mag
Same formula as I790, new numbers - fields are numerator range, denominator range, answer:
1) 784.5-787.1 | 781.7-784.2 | 1.03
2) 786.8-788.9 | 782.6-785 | 1.02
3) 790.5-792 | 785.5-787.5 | 0.96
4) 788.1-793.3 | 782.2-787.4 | 0.99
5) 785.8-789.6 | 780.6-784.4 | 1.02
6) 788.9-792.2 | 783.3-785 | 1.01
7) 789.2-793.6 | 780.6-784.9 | 1.01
